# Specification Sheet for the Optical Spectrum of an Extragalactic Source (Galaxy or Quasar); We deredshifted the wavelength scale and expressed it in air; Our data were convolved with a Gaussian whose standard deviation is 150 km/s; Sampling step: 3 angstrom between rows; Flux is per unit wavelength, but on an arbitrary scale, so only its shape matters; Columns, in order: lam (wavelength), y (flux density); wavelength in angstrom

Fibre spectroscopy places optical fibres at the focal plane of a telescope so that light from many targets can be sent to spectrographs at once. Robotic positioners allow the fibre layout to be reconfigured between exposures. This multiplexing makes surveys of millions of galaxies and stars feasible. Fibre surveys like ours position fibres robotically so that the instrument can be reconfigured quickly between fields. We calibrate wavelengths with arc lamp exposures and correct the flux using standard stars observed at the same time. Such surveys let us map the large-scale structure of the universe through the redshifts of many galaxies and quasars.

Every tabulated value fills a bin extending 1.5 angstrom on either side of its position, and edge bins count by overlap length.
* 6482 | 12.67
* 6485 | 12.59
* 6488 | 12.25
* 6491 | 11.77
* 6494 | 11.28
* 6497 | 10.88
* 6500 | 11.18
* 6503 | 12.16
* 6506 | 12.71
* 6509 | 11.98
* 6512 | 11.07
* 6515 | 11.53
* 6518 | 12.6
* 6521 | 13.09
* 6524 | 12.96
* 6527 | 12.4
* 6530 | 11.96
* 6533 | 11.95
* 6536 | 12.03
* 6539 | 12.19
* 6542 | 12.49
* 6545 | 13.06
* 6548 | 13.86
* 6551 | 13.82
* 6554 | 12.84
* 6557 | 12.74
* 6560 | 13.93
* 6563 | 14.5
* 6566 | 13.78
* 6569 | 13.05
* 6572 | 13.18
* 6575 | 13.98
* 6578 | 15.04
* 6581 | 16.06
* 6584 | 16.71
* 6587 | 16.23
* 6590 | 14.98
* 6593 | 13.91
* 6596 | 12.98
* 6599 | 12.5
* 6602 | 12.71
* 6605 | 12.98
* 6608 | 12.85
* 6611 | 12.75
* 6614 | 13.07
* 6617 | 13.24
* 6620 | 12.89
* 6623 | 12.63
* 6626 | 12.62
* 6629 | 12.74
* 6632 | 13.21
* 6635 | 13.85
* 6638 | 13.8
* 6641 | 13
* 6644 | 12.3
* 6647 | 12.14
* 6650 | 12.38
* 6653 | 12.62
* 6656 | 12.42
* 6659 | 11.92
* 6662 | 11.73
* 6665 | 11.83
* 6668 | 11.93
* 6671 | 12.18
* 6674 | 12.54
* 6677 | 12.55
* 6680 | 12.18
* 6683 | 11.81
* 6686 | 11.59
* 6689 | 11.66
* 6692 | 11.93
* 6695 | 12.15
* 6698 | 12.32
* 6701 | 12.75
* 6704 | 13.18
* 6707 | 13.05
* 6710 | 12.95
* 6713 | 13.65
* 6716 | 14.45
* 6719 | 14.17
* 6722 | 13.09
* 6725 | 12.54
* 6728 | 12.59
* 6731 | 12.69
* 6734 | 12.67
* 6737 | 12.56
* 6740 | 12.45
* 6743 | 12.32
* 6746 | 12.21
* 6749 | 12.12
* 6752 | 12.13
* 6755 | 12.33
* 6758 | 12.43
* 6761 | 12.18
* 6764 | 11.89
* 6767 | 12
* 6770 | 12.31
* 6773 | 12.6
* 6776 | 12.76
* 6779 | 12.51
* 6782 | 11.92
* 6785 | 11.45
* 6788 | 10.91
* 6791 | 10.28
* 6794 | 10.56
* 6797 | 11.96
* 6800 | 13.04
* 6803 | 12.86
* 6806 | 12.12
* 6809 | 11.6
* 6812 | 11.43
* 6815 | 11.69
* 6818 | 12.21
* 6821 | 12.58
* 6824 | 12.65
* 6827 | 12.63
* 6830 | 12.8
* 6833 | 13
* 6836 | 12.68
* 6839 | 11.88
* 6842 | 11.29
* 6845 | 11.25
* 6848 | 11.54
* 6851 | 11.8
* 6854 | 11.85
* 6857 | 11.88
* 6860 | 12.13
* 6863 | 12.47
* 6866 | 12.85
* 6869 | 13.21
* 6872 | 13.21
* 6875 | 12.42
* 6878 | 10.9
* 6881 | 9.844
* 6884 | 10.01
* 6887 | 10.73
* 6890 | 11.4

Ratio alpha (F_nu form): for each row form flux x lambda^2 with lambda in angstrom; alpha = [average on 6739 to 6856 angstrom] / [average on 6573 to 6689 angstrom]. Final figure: 0.97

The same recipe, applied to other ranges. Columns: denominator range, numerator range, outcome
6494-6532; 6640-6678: 1.07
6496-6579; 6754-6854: 1.02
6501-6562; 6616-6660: 1.05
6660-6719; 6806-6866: 1.01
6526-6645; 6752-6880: 0.97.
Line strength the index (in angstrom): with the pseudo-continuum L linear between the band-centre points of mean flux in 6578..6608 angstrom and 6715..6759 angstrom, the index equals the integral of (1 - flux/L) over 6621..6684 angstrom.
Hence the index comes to 5.3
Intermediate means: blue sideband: 14.3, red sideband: 12.7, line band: 12.5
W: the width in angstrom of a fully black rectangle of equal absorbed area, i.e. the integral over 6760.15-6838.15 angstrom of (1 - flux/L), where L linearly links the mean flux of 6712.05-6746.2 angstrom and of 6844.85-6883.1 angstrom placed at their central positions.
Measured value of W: 2.1 angstrom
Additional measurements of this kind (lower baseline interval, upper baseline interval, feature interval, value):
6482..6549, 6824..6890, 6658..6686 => 0.03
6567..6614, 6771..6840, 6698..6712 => 0.03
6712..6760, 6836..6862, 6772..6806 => 1.11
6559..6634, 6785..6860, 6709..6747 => -0.86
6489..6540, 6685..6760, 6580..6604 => -4.35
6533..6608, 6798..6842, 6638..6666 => 1.88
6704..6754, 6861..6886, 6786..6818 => 1.75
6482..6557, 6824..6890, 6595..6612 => -0.82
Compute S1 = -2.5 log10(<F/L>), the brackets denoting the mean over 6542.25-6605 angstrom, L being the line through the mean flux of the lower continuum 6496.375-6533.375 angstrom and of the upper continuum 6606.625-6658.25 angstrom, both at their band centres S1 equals -0.12 mag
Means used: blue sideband 12.1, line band 13.9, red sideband 12.8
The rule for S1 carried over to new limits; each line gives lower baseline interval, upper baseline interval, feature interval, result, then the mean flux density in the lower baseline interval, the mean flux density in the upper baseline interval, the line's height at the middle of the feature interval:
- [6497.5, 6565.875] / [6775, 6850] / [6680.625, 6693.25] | 0.04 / 12.6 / 12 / 12.3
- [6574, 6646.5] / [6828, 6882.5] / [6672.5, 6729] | 0.03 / 13.6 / 12.1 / 13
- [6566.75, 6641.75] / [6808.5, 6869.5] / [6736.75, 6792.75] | 0.05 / 13.6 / 12.2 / 12.6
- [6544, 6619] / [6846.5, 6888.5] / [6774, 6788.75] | 0.04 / 13.8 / 11.8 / 12.4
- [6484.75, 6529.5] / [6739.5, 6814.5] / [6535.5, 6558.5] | -0.08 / 12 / 12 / 12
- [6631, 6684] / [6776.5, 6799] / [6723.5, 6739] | -0.06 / 12.5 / 11.5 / 11.9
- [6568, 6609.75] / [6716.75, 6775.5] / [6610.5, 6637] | 0.06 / 14.1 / 12.5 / 13.7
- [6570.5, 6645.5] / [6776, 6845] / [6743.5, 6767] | 0.02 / 13.6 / 12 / 12.4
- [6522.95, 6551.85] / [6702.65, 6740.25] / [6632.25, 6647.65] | -0.02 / 12.6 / 13.1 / 12.9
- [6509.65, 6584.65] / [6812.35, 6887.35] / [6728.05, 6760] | 0.00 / 13.2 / 12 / 12.4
